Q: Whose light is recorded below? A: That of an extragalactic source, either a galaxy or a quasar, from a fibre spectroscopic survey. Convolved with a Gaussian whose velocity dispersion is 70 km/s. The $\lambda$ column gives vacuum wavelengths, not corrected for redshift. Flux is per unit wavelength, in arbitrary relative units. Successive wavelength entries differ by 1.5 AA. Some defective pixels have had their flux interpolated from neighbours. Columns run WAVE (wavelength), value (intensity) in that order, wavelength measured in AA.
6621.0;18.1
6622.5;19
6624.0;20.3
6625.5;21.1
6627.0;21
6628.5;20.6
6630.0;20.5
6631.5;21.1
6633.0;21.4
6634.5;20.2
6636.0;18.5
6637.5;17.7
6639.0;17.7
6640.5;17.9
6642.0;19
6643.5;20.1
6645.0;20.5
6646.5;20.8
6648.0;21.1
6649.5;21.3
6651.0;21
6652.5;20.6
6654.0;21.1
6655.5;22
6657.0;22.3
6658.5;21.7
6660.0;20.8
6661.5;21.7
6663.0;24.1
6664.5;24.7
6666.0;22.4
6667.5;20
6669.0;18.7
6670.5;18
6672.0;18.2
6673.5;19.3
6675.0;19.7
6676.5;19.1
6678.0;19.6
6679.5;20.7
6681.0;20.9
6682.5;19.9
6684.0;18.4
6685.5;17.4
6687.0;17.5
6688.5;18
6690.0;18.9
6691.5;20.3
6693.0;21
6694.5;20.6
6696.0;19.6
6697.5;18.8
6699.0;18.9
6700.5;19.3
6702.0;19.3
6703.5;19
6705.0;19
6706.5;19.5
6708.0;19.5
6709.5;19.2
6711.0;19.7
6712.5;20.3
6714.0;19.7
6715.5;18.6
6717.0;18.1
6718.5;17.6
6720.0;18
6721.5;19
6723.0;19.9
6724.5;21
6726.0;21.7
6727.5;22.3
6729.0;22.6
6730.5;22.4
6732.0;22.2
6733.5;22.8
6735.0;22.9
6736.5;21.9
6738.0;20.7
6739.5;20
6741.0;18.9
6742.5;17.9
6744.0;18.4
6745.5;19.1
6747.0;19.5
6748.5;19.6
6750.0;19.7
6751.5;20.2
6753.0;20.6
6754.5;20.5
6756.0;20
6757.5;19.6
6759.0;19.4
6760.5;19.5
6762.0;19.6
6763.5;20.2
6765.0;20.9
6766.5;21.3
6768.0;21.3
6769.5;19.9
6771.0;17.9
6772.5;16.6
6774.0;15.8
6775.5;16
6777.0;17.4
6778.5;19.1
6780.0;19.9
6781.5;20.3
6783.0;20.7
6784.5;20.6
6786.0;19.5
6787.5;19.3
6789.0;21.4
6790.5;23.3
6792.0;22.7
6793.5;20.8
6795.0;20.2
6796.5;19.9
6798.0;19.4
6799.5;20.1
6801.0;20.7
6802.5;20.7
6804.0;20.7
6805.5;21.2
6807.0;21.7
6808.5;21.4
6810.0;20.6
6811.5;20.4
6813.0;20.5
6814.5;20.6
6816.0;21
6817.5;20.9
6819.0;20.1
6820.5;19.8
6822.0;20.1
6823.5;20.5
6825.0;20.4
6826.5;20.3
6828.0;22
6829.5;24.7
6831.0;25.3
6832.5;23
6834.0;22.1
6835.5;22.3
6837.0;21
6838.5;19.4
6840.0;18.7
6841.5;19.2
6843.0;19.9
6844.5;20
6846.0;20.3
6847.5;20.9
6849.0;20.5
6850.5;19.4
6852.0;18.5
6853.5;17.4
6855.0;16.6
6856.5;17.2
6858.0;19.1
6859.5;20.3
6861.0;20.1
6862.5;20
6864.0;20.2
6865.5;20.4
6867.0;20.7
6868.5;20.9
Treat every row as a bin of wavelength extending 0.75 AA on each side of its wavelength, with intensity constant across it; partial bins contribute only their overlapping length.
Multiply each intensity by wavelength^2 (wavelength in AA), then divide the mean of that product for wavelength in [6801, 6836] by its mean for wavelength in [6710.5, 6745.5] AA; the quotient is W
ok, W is 1.1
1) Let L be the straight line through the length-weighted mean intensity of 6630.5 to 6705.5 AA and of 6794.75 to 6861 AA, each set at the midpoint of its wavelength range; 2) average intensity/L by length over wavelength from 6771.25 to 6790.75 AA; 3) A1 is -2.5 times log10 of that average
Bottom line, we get 0.07 mag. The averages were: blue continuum 20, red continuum 20.4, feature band 19.1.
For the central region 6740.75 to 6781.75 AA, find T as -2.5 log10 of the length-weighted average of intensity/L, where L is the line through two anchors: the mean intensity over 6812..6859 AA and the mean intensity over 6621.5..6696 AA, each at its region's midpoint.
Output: 0.06 mag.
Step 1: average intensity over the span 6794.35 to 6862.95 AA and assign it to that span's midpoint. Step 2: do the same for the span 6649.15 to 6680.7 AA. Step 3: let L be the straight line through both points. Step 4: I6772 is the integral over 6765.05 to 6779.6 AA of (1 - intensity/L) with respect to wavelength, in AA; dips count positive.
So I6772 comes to 1.43 AA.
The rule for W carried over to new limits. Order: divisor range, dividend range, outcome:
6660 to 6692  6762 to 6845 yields 1.07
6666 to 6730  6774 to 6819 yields 1.07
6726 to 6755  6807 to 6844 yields 1.04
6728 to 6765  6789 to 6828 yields 1.04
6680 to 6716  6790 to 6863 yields 1.10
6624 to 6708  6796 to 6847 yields 1.09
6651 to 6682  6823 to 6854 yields 1.05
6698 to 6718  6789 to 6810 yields 1.12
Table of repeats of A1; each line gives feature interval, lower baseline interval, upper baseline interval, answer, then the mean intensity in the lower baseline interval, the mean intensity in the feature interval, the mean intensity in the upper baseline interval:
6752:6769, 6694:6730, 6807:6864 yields -0.02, 19.6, 20.3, 20.4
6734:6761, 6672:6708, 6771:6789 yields -0.06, 19.3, 19.9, 18.7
